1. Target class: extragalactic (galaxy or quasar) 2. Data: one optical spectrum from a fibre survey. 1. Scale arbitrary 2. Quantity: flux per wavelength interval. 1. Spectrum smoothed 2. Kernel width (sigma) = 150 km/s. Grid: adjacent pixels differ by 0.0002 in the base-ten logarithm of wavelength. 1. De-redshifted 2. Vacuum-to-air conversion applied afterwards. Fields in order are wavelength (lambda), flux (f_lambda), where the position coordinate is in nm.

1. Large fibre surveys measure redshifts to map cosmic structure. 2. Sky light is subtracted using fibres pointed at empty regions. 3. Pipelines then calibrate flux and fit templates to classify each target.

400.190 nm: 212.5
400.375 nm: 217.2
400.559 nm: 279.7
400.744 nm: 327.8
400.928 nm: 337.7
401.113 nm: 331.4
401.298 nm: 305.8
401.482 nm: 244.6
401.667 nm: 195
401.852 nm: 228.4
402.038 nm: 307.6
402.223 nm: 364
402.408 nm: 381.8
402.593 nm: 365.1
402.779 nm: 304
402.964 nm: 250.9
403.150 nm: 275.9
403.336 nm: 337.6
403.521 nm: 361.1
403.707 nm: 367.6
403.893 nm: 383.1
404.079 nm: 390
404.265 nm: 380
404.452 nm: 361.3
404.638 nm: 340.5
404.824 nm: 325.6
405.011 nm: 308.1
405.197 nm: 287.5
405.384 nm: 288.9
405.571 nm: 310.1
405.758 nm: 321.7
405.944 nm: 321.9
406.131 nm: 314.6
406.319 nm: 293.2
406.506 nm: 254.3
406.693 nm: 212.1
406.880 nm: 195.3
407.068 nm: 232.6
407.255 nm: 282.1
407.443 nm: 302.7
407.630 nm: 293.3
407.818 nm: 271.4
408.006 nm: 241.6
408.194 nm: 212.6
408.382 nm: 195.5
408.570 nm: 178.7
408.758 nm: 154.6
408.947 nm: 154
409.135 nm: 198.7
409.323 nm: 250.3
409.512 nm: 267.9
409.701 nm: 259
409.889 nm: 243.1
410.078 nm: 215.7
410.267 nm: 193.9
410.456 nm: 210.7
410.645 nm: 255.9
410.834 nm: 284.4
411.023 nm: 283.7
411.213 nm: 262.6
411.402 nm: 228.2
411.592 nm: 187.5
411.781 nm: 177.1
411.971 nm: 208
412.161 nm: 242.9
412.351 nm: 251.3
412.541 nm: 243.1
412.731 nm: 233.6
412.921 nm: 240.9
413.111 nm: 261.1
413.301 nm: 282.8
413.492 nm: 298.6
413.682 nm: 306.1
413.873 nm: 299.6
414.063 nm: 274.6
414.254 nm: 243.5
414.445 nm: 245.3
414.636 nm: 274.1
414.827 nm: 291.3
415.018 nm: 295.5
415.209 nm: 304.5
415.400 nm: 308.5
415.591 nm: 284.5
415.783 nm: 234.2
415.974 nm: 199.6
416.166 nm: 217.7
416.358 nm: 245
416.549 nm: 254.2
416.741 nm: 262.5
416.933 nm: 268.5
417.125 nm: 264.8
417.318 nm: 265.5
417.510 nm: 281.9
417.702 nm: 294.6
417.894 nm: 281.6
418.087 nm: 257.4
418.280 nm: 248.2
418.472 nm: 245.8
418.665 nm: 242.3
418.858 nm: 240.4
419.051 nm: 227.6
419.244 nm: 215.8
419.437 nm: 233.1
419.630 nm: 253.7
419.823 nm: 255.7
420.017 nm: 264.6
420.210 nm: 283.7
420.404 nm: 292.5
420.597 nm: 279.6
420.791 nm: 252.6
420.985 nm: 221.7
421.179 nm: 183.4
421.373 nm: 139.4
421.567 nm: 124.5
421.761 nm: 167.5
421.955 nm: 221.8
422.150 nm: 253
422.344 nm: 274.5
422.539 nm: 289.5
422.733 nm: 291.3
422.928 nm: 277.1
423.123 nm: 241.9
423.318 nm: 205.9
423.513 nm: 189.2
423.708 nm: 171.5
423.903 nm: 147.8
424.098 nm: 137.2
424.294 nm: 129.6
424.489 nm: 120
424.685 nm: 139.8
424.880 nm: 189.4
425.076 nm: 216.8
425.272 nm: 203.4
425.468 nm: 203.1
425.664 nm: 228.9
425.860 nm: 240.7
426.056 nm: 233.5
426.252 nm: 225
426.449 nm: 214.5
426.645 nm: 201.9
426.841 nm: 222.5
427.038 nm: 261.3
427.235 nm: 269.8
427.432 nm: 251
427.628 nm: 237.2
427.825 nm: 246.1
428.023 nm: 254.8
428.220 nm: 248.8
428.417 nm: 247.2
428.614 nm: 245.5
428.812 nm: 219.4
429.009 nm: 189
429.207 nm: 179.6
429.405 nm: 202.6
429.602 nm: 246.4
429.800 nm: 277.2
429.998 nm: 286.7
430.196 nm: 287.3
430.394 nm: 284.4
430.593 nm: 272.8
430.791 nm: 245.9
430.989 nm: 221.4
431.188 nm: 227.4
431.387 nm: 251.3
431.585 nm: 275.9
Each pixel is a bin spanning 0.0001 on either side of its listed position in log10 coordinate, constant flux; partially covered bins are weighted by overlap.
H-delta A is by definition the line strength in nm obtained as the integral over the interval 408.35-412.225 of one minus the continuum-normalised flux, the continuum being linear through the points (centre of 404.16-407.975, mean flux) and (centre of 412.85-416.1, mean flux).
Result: 0.841 nm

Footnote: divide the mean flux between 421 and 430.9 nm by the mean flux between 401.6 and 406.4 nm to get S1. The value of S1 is 0.69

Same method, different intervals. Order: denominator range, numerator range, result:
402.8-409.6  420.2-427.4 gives 0.76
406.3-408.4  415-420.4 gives 1.04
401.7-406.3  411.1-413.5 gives 0.73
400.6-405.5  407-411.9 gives 0.72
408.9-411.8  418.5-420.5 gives 1.08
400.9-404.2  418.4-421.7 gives 0.73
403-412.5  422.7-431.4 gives 0.84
